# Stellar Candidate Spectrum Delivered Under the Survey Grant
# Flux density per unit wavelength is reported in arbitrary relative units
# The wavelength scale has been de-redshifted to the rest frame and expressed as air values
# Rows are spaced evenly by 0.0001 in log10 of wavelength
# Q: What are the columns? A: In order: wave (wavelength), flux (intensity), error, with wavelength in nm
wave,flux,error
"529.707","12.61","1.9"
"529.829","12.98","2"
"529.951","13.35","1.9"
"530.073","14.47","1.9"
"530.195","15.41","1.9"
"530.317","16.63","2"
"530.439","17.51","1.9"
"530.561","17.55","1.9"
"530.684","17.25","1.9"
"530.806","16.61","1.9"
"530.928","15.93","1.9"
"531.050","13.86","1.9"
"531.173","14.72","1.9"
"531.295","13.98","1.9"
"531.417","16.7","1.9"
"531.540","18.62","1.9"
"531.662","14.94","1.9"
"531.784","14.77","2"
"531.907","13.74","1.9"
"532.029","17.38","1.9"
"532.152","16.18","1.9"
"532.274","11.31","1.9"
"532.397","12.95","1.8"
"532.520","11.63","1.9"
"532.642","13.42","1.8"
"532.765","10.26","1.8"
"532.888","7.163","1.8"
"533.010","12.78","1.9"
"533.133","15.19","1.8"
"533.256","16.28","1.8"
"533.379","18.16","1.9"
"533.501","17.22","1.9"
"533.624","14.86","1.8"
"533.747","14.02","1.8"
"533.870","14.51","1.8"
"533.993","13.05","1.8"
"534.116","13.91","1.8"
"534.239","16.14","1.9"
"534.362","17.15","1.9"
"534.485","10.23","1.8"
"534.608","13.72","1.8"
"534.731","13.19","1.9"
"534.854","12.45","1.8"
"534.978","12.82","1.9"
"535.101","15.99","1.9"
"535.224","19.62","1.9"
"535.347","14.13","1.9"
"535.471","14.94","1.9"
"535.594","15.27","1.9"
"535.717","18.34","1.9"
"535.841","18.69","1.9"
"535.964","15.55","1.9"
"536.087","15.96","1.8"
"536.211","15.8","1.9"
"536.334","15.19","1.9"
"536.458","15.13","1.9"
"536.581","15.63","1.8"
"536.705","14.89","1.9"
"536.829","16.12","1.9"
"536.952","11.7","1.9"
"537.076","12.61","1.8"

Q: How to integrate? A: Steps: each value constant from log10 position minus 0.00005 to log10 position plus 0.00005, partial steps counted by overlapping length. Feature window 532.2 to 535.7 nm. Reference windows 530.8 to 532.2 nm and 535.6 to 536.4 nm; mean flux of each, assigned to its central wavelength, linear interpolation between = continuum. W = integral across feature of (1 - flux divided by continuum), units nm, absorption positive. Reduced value 0.44 nm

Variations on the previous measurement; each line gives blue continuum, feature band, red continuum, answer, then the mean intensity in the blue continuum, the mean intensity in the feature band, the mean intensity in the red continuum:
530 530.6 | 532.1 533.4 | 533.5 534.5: 0.18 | 16.2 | 13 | 14.6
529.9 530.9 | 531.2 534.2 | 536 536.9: 0.30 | 16.1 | 14.3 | 15.5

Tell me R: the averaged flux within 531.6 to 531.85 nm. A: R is 14.9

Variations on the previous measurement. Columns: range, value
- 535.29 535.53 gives 14.5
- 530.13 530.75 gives 16.8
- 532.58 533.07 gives 10.9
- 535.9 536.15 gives 15.8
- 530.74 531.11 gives 15.5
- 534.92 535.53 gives 15.5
